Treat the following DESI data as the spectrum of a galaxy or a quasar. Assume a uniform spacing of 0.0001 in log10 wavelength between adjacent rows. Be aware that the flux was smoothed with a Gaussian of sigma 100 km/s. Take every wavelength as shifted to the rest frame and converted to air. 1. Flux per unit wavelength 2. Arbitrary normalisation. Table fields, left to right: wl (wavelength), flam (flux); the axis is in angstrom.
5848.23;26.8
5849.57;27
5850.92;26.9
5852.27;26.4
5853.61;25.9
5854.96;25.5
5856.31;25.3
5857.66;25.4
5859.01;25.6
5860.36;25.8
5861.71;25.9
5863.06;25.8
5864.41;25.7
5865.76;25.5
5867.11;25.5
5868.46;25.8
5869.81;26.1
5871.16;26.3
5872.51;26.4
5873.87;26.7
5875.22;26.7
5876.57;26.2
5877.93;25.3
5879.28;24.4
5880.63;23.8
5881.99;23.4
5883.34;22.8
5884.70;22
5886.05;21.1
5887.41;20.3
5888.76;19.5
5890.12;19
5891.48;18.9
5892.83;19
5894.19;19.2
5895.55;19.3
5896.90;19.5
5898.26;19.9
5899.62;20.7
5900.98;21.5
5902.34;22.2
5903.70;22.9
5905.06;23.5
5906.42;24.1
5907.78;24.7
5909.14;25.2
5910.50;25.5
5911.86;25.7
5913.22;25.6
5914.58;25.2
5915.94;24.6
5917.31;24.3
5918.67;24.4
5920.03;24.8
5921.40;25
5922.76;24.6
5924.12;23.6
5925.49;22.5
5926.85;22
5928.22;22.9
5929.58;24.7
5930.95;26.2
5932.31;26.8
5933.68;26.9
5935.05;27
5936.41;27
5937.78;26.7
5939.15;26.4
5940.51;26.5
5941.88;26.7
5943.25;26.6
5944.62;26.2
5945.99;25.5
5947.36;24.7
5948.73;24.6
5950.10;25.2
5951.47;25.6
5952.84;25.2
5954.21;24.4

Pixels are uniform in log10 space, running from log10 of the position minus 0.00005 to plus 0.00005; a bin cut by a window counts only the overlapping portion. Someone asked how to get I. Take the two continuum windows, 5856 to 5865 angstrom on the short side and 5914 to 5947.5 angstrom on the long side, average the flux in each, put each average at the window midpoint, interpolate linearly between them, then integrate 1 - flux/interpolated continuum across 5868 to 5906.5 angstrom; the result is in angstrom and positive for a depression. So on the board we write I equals 4.4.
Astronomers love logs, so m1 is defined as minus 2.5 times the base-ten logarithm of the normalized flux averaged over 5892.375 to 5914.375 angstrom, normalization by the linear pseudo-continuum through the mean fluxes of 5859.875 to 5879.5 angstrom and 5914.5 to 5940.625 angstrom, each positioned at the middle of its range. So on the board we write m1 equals 0.132 mag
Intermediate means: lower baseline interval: 25.9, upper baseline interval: 25.1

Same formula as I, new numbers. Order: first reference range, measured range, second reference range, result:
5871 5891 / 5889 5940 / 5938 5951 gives 2.50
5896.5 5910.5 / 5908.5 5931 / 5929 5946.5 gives -0.08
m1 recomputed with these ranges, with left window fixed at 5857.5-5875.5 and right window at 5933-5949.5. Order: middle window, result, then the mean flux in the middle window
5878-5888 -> 0.15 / 22.7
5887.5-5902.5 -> 0.30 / 19.8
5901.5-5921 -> 0.07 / 24.5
